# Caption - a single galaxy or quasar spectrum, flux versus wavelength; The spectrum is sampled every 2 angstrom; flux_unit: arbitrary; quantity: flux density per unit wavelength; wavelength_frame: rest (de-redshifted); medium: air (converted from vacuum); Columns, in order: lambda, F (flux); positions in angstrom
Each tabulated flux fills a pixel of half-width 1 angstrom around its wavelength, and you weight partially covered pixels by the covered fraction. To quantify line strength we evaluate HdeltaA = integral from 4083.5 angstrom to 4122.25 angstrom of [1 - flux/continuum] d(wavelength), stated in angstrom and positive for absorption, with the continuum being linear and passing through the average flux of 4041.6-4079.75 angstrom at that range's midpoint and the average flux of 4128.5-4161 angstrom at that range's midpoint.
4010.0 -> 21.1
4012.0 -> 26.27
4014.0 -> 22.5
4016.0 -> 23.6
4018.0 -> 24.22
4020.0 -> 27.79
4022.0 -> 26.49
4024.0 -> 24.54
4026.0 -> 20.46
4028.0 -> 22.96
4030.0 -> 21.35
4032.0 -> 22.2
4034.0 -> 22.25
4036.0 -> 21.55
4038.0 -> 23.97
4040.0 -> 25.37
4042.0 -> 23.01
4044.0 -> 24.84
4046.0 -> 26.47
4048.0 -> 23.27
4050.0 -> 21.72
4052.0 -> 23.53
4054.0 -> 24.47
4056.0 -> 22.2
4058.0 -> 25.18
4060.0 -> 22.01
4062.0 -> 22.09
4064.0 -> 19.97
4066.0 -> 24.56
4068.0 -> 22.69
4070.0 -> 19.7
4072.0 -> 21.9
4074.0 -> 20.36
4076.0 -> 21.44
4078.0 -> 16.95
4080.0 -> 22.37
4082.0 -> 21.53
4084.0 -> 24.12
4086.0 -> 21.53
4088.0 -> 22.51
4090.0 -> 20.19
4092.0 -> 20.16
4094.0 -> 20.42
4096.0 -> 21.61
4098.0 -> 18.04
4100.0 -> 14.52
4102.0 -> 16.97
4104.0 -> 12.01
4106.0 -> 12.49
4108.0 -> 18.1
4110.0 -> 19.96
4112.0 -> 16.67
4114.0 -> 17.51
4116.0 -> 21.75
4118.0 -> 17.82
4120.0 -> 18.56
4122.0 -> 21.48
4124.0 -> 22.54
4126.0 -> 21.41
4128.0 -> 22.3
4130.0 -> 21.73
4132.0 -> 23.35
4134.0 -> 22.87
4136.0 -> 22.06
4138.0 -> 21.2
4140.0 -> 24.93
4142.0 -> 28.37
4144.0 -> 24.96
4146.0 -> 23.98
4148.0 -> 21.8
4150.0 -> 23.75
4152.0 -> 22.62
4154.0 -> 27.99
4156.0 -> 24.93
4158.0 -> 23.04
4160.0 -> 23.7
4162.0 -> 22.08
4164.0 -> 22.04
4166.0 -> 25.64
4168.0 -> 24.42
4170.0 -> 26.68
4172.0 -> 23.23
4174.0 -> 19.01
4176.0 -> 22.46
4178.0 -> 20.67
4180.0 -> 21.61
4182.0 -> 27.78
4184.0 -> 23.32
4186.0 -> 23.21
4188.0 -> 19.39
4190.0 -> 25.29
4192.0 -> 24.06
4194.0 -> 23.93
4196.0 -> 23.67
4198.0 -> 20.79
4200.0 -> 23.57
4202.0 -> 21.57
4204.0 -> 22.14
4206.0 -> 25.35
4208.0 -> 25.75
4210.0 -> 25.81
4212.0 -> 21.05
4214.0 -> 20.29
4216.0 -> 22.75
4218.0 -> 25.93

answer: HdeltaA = 7.4 angstrom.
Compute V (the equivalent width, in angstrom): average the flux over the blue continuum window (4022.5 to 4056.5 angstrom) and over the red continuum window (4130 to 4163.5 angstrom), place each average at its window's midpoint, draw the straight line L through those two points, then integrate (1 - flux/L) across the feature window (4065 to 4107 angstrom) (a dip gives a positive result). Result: 6.5 angstrom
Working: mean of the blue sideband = 23.2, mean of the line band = 19.8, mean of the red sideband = 23.8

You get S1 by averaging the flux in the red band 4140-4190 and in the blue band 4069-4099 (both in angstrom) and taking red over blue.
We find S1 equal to 1.1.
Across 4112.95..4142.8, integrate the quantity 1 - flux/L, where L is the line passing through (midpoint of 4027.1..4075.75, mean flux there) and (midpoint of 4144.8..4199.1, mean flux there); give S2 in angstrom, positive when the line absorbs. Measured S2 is 1.8 angstrom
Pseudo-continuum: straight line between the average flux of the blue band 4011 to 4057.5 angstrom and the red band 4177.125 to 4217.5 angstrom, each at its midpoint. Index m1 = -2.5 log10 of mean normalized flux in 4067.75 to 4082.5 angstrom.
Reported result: 0.14 mag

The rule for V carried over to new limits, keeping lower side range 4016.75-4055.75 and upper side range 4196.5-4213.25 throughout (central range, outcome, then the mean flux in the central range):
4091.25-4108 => 4.6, 17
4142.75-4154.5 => -0.4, 24.1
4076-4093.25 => 1.7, 21.2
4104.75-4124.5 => 4.2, 18.5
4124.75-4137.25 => 0.6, 22.3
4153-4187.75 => -0.3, 23.5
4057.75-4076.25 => 1.3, 21.9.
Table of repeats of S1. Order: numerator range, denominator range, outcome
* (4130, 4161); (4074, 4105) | 1.22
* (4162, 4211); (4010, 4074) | 1.01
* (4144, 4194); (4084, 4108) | 1.27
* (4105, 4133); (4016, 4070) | 0.84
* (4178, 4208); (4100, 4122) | 1.35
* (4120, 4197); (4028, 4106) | 1.09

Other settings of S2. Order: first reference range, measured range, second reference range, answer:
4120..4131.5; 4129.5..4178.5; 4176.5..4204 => -2.9 angstrom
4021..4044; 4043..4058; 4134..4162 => -0.4 angstrom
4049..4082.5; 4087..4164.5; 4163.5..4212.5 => 5.3 angstrom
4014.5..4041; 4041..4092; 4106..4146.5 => 0.9 angstrom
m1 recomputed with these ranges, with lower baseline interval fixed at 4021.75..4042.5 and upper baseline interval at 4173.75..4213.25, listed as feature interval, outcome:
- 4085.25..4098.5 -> 0.114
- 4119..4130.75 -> 0.084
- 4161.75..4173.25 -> -0.045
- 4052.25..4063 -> -0.010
